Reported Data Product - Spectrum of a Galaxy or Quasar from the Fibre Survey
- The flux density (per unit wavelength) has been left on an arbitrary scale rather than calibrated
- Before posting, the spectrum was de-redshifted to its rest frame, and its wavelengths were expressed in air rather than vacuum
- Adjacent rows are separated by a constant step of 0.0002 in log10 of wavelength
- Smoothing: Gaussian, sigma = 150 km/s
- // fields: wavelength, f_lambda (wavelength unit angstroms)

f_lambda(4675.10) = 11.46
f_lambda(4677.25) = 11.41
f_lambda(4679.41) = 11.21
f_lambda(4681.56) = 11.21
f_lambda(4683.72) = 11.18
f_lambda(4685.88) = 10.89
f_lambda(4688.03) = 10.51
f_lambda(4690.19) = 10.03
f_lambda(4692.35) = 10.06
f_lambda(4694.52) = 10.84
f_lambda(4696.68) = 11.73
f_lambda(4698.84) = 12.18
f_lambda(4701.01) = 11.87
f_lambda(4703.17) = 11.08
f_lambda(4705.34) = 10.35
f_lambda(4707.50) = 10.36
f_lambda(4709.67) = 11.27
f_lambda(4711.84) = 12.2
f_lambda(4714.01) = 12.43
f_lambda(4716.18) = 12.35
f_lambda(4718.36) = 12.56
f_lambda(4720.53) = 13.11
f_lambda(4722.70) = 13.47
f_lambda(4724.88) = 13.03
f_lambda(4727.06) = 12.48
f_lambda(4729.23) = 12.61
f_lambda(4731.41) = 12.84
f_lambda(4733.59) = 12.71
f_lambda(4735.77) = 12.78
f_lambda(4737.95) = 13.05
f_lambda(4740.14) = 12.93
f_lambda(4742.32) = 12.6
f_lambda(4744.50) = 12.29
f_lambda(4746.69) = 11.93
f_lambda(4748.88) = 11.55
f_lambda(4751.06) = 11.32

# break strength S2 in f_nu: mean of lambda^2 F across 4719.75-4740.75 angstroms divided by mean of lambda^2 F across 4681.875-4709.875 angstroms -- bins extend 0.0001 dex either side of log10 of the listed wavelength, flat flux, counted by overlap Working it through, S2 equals 1.2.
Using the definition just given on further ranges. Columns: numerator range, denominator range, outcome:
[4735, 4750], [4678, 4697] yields 1.18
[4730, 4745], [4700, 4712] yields 1.16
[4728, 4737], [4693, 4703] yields 1.12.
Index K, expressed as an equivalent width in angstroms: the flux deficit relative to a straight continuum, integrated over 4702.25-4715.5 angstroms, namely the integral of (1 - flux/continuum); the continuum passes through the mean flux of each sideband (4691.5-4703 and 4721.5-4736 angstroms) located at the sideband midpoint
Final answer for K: 0.7 angstroms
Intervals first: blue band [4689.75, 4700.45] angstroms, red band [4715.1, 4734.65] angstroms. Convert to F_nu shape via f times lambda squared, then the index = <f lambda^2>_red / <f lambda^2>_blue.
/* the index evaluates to 1.2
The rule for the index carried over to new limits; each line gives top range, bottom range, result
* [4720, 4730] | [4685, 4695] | 1.26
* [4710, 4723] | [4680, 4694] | 1.19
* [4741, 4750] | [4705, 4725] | 1.01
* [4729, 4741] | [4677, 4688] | 1.18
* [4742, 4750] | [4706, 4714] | 1.07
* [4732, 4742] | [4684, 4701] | 1.19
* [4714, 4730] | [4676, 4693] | 1.20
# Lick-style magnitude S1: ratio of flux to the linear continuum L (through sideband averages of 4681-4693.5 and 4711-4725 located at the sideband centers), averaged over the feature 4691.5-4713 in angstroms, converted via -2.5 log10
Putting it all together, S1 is 0.04 mag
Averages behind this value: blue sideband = 10.6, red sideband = 12.7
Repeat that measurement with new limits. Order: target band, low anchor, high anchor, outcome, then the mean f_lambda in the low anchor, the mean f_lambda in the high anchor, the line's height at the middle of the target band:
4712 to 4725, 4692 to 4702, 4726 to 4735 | -0.05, 11.4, 12.7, 12.2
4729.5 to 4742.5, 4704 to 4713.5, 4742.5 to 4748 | -0.08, 11.1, 12.2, 11.9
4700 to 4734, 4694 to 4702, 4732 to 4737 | 0.01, 11.7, 12.8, 12.3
